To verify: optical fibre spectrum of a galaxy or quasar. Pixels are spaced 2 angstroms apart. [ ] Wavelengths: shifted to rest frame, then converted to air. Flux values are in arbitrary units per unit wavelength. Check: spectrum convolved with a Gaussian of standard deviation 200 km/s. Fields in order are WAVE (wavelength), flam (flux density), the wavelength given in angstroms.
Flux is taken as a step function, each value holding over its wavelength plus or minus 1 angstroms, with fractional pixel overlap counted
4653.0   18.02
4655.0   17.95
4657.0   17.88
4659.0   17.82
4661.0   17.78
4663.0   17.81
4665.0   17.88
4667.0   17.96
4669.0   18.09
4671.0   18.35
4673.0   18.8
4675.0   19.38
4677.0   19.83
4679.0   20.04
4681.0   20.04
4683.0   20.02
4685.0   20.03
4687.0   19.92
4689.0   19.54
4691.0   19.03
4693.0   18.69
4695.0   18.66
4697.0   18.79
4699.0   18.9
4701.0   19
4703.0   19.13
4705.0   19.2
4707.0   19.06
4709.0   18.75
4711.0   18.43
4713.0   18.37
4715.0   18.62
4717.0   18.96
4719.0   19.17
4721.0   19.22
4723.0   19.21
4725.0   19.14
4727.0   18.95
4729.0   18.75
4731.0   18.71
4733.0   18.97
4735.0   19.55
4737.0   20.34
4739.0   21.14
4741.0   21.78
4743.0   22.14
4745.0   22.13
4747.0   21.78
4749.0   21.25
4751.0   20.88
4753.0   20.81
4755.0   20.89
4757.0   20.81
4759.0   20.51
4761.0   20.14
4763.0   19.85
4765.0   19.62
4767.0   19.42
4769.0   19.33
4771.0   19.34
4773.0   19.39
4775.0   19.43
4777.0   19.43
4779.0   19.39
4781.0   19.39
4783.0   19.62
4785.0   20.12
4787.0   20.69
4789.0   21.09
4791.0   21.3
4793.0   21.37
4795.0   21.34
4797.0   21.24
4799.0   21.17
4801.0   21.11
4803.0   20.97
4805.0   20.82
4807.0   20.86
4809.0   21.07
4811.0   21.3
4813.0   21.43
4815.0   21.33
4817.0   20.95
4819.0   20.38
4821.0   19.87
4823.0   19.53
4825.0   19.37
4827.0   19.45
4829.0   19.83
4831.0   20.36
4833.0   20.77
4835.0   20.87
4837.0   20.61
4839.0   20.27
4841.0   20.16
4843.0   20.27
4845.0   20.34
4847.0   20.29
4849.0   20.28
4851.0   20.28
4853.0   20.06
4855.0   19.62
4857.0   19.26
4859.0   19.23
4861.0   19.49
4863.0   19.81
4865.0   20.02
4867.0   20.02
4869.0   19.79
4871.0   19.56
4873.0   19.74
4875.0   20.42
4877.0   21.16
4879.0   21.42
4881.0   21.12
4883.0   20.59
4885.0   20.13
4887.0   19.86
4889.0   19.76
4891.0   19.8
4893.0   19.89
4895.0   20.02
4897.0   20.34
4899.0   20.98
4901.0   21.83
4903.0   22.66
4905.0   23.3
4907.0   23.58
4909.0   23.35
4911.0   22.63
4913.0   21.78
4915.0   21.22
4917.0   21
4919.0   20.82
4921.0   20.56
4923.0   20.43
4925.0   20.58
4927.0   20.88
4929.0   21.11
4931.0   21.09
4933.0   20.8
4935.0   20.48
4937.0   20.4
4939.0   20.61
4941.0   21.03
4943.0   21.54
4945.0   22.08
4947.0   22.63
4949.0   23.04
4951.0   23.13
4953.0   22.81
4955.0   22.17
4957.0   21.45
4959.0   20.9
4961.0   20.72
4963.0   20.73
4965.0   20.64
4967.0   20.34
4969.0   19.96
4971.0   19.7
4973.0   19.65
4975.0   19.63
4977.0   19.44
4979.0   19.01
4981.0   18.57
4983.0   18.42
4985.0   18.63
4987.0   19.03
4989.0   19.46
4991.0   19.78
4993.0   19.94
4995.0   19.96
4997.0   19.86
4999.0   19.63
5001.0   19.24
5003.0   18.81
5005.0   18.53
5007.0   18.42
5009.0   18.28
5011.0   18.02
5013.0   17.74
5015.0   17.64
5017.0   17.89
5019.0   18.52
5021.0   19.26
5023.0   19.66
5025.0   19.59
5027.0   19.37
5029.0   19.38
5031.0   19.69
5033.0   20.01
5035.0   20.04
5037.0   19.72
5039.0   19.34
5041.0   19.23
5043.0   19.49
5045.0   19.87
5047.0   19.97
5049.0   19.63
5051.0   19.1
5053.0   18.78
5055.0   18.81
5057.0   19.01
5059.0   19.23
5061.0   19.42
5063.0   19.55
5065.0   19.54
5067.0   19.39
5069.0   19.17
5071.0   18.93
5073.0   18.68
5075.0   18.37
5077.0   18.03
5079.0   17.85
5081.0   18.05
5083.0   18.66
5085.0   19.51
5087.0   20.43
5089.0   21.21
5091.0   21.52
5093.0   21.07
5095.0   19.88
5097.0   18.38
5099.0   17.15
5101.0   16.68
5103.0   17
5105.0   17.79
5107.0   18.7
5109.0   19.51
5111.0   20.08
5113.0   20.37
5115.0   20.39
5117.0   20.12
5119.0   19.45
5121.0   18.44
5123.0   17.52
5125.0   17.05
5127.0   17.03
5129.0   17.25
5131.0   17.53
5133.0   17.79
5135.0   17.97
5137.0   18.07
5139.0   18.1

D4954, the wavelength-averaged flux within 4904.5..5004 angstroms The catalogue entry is 20.7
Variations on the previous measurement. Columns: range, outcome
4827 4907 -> 20.4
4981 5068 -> 19.2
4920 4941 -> 20.7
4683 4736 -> 19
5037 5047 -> 19.6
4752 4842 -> 20.4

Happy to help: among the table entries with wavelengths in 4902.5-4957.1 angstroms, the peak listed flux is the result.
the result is 23.58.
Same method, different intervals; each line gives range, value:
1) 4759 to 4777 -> 20.51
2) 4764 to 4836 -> 21.43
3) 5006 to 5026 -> 19.66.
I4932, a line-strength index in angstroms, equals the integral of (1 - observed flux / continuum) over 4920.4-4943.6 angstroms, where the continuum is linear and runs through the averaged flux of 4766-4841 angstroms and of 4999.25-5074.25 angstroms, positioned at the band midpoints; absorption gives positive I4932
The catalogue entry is -1.3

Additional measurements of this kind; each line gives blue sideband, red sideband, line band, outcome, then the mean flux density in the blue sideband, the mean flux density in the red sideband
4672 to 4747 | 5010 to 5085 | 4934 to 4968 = -4.03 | 19.5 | 19.1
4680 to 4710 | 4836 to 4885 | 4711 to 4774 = -1.41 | 19.3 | 20.2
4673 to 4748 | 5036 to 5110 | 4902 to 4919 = -2.69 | 19.5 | 19.1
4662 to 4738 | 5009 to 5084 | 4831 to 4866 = -1.97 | 19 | 19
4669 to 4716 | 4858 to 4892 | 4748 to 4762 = -0.93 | 19.1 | 20.1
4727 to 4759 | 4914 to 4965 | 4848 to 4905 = 2.04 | 20.6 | 21.3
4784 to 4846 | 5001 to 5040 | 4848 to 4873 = 0.61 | 20.7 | 19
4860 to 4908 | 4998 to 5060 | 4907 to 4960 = -3.72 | 20.6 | 19.1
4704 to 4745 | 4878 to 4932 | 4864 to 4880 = 0.44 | 19.5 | 21.1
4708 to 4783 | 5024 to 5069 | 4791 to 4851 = -2.65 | 19.8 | 19.5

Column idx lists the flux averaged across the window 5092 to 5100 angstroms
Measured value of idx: 19.1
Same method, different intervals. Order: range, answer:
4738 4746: 21.8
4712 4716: 18.5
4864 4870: 19.9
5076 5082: 18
